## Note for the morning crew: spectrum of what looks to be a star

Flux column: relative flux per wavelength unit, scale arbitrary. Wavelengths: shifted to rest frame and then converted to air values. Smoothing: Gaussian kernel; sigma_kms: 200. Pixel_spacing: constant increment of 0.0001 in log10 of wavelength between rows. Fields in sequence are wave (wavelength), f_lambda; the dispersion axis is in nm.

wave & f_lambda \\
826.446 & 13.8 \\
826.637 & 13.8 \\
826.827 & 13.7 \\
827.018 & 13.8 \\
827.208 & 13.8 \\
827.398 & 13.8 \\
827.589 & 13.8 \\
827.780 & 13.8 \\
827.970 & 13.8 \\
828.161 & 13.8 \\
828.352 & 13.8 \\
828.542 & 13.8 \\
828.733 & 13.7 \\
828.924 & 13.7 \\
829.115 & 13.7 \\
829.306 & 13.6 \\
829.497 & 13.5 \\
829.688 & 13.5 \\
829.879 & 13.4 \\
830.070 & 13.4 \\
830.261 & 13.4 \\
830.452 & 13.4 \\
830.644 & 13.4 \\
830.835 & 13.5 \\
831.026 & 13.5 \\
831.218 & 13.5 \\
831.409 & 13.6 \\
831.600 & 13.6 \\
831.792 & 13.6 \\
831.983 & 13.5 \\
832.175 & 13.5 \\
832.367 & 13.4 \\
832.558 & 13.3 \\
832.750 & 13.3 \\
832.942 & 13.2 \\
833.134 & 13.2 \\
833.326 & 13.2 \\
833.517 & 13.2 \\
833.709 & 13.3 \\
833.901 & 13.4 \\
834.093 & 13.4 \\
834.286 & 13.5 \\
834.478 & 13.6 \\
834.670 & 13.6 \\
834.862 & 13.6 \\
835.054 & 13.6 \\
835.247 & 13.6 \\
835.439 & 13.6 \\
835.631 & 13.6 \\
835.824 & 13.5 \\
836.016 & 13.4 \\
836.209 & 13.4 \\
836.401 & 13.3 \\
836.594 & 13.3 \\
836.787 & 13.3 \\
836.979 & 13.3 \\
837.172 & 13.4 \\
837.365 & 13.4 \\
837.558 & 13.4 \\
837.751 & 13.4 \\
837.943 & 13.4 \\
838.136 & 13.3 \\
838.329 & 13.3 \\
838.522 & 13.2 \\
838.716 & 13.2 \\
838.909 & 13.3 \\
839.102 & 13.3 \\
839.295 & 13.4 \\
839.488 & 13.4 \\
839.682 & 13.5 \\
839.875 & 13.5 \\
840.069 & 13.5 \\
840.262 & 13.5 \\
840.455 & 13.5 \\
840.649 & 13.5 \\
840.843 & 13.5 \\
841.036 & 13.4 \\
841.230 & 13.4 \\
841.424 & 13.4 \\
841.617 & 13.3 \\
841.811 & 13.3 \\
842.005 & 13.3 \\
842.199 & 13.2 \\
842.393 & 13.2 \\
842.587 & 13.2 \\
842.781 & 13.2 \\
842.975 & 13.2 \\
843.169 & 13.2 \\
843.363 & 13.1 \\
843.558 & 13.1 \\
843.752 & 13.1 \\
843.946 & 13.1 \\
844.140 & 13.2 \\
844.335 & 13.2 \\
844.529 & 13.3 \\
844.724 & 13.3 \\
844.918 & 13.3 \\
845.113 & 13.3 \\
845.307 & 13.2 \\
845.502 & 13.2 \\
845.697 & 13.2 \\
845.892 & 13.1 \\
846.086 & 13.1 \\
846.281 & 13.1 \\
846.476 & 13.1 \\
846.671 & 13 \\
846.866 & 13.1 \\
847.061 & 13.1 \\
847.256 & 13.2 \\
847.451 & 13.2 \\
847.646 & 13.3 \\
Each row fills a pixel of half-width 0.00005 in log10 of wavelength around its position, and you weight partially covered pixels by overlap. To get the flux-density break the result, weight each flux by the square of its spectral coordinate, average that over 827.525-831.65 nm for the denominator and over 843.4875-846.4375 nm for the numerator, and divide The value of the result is 1.01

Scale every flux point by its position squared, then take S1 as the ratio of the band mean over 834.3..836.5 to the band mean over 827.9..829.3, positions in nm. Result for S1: 1.00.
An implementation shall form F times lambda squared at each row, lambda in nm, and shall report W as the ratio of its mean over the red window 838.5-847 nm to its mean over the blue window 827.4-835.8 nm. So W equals 1.01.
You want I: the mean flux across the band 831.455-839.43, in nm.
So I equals 13.4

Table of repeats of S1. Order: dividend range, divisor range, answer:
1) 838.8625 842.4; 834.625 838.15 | 1.01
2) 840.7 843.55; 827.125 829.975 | 1.00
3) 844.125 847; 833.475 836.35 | 1.00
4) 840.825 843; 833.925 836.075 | 1.00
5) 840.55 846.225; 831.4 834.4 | 1.01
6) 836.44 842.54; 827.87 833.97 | 1.01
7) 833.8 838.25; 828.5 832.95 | 1.01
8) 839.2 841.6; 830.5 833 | 1.02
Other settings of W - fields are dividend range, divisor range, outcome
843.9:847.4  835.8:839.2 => 1.01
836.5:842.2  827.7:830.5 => 1.01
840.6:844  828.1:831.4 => 1.01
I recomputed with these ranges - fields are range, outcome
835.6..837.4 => 13.4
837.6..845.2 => 13.3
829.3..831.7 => 13.5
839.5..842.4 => 13.4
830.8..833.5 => 13.4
